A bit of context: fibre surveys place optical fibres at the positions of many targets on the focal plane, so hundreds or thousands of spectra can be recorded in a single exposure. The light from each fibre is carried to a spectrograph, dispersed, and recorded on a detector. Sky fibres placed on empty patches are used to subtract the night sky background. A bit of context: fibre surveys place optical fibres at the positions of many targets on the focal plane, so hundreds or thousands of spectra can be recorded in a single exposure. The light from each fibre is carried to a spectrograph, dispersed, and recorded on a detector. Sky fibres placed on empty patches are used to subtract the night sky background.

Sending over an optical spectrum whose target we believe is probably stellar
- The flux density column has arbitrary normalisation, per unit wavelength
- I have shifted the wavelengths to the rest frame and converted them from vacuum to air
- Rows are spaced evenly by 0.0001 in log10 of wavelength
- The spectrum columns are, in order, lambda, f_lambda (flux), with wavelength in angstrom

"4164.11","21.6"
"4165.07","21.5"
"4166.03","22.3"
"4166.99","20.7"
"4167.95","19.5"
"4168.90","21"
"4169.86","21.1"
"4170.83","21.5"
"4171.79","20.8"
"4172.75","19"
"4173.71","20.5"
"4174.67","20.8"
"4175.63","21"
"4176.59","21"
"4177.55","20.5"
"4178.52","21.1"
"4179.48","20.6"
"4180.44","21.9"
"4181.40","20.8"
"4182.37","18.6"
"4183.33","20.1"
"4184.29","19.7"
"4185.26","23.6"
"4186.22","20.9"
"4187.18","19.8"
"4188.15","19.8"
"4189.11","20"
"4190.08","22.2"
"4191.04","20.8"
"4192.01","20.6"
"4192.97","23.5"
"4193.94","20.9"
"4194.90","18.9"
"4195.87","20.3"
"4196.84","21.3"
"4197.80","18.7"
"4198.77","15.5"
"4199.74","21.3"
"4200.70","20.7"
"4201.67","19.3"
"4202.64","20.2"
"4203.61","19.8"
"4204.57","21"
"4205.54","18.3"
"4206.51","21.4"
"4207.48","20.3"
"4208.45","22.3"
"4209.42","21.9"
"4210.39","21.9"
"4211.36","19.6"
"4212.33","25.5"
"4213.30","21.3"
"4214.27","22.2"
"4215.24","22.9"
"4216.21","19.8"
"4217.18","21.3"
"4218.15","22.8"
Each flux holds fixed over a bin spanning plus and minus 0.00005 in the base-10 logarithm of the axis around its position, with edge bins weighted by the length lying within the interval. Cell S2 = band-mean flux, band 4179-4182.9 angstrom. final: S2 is 20.5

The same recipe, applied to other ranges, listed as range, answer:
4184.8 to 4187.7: 21.4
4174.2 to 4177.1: 21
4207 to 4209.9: 21.5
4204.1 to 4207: 20.2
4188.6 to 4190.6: 21.1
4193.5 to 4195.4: 19.9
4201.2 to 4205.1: 20.1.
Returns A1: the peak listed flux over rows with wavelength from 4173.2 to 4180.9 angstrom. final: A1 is 21.9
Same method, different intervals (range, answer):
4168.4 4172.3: 21.5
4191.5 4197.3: 23.5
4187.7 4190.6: 22.2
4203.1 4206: 21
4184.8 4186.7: 23.6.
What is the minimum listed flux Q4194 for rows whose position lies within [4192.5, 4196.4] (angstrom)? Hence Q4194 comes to 18.9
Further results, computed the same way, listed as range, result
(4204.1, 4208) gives 18.3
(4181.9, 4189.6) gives 18.6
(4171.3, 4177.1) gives 19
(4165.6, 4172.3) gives 19.5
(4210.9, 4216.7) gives 19.6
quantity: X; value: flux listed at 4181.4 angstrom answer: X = 20.8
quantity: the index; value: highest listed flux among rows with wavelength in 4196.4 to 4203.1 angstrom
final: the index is 21.3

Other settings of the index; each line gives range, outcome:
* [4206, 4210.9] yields 22.3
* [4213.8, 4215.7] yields 22.9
